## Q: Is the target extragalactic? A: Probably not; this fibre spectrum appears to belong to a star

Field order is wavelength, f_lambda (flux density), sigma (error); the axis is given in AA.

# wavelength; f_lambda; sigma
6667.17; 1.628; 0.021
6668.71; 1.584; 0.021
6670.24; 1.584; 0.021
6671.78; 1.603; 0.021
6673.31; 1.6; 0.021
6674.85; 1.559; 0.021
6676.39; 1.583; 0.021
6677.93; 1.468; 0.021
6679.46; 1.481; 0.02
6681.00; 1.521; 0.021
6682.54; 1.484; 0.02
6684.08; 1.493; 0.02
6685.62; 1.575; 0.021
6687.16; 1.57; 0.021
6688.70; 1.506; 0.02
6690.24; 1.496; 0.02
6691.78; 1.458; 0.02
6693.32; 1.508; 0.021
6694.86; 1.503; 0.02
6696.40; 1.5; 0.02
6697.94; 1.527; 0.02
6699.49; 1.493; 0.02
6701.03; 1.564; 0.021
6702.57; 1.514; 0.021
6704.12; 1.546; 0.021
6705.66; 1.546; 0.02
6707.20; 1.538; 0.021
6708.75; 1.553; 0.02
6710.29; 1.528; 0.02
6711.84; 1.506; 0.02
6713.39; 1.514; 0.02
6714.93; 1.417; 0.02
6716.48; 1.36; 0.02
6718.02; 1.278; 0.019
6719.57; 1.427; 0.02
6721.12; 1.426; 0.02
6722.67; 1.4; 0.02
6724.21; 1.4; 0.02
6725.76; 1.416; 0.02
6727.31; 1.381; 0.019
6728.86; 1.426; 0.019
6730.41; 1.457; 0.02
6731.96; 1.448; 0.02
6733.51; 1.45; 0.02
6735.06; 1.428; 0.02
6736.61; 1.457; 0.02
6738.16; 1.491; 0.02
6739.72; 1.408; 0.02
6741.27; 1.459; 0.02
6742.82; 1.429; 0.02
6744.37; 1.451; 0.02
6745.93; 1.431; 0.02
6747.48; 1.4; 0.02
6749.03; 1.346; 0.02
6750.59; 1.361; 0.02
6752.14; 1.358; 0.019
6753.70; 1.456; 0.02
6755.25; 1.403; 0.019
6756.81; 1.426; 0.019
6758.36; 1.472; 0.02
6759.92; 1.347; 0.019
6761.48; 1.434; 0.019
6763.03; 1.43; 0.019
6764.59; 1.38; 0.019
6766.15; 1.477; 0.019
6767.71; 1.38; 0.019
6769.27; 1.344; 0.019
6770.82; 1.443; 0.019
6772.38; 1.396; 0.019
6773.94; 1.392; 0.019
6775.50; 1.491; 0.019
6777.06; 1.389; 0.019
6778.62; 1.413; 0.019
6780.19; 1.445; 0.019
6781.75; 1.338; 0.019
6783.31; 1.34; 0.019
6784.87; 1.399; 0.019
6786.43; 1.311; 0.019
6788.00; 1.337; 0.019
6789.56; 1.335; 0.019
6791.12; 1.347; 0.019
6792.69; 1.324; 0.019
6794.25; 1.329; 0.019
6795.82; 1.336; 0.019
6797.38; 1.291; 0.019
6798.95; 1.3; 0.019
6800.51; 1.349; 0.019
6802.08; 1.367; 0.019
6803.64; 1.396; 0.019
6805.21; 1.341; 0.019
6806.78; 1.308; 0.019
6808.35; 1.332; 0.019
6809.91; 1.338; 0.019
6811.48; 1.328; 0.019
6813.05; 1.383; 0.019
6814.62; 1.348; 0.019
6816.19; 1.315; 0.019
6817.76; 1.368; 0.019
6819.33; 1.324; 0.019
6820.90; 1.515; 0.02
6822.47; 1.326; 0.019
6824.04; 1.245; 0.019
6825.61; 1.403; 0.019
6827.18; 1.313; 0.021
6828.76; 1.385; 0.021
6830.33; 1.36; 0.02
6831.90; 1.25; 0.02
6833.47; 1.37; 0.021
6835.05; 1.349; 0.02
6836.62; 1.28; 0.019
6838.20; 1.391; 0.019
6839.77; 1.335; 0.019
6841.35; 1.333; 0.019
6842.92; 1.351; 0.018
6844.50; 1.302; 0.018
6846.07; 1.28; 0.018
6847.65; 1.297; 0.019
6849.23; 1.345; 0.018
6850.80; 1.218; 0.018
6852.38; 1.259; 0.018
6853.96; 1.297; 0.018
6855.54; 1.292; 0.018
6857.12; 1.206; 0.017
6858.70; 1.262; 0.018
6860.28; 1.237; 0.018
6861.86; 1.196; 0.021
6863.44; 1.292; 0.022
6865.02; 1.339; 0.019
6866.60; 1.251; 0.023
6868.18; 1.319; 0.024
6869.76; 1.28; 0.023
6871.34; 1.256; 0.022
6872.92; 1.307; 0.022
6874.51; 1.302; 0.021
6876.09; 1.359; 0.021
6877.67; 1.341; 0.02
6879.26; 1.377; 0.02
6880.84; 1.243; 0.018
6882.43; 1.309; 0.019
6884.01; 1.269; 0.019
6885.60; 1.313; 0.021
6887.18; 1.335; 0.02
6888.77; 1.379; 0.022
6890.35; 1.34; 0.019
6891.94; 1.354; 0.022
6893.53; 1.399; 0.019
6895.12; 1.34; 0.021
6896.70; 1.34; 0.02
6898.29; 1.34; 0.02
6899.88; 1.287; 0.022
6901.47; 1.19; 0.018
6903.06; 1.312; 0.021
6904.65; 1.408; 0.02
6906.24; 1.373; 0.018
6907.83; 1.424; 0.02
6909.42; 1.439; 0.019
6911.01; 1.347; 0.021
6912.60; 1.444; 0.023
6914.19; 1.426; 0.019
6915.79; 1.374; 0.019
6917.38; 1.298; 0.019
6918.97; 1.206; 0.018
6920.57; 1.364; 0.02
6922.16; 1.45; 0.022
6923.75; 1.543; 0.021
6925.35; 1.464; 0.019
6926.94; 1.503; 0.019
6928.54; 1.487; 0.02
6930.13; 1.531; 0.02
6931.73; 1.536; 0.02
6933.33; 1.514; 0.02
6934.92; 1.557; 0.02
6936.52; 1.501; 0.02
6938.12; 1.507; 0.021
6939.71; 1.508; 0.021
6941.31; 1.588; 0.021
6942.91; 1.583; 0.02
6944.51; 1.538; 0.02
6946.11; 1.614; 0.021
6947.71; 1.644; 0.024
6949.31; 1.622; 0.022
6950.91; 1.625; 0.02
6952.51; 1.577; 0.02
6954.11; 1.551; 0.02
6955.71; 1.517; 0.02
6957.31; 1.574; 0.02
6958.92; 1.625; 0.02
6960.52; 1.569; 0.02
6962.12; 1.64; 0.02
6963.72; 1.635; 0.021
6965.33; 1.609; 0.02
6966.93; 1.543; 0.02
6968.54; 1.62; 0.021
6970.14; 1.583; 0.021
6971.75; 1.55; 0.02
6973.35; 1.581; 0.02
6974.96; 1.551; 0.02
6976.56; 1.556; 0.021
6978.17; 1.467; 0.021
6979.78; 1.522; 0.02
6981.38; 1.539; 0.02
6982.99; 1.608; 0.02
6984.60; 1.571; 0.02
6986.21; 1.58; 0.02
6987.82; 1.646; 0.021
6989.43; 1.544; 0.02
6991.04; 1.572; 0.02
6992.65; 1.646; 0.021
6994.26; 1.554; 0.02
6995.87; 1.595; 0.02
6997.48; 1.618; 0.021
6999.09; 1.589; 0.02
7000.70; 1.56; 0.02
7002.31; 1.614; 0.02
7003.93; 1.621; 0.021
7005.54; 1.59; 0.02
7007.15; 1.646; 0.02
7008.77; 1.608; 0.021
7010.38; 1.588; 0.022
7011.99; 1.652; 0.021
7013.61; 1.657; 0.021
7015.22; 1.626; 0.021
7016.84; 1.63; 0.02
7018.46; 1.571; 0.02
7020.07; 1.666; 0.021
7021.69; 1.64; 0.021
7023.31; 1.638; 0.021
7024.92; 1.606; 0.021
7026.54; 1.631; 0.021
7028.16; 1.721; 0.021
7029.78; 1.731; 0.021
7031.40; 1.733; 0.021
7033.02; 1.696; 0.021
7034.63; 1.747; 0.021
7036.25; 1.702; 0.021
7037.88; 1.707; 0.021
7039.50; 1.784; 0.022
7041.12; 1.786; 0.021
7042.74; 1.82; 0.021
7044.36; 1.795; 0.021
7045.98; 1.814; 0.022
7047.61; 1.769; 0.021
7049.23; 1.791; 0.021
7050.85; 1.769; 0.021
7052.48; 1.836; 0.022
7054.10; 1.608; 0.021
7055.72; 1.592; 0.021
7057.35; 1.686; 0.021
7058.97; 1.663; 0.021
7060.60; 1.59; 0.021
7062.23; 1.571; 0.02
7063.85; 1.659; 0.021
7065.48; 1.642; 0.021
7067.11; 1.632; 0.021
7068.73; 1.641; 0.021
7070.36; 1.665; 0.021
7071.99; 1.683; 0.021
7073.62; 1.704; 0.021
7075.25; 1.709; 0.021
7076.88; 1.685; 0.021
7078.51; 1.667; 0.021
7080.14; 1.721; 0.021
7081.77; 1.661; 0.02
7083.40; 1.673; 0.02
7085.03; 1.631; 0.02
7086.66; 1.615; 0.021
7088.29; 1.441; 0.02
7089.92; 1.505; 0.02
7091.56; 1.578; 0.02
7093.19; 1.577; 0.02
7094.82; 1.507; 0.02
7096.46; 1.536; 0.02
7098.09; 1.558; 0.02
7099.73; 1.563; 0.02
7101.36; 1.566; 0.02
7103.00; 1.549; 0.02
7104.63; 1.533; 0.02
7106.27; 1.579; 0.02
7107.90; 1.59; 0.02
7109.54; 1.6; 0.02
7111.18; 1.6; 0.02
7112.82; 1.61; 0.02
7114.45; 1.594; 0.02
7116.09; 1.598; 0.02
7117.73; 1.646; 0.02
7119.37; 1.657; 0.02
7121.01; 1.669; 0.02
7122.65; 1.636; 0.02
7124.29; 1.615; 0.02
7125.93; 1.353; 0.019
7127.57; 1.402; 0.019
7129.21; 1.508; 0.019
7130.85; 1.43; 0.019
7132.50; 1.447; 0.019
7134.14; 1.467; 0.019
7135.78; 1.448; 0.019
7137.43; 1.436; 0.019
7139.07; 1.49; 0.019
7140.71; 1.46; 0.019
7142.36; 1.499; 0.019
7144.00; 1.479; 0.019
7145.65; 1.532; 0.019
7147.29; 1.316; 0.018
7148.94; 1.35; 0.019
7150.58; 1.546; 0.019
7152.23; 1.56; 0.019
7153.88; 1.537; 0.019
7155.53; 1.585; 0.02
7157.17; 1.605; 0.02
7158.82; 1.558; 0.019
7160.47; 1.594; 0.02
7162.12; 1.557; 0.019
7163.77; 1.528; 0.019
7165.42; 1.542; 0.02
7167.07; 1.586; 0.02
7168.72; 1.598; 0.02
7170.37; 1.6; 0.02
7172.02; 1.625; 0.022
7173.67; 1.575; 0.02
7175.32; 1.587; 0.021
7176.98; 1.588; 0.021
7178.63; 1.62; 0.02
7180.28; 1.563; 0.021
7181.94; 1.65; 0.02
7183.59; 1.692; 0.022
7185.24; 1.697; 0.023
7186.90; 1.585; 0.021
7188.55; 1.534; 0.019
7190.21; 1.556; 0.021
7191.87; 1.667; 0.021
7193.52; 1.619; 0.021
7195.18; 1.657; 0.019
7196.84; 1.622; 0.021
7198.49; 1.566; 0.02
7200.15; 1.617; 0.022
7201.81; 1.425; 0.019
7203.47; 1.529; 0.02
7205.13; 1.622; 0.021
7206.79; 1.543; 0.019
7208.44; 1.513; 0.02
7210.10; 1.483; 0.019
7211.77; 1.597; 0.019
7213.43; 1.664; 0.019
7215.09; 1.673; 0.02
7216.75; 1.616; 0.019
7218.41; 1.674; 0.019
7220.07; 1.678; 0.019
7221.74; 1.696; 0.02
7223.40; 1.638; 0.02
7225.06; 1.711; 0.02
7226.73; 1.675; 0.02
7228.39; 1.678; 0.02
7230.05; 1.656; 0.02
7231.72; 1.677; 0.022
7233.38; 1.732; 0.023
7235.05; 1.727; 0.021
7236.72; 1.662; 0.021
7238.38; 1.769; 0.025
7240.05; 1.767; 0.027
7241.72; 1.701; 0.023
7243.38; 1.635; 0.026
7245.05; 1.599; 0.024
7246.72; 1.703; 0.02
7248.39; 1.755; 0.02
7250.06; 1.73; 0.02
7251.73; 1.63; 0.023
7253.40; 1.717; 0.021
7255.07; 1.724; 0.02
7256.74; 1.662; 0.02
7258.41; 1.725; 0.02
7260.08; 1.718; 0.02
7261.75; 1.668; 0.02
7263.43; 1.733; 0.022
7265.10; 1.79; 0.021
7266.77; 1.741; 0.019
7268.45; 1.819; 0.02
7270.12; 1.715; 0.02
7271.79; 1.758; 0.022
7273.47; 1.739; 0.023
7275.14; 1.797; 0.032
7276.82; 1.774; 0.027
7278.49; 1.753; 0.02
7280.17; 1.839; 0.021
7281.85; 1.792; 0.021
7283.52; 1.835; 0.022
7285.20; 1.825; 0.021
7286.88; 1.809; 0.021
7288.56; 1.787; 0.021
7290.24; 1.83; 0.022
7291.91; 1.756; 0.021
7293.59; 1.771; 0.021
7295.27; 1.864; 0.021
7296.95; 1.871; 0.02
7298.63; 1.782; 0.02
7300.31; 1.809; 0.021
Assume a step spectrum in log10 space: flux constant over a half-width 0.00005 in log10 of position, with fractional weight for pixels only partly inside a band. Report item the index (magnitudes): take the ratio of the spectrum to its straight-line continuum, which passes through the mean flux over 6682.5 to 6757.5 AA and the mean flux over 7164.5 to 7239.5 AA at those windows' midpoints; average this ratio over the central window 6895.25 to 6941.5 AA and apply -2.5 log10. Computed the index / 0.08 mag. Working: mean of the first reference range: 1.46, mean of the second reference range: 1.62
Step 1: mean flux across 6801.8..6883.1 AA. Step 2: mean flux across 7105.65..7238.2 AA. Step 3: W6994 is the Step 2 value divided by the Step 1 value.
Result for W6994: 1.20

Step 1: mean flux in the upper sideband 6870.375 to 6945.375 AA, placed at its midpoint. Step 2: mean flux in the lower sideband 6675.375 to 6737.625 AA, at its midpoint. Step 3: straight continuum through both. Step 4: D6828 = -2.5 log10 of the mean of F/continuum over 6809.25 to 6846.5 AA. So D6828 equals 0.07 mag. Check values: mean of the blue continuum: 1.48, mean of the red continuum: 1.4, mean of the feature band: 1.34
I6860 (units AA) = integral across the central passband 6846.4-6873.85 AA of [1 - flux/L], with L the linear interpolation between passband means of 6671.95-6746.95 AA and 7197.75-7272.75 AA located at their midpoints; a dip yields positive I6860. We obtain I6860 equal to 4.6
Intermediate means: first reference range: 1.48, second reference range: 1.67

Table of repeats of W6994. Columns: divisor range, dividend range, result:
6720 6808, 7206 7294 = 1.23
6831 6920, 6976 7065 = 1.25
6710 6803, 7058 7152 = 1.12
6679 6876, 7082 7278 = 1.16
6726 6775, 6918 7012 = 1.10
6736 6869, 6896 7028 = 1.13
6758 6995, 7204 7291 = 1.21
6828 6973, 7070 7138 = 1.12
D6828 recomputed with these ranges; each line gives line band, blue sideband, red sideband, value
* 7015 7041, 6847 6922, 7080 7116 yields -0.128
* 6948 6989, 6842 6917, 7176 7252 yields -0.128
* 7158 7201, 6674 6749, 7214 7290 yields 0.060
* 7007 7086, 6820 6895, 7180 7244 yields -0.135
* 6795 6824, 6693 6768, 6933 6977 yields 0.112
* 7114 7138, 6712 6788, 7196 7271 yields 0.058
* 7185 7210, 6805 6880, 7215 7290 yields 0.061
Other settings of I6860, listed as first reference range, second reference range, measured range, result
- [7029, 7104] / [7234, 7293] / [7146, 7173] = 2.5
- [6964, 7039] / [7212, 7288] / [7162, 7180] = 1.1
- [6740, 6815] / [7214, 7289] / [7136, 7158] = 2.1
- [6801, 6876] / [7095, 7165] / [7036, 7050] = -2.9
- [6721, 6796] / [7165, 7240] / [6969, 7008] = -1.6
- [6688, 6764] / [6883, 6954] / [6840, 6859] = 2.0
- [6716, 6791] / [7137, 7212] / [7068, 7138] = -2.1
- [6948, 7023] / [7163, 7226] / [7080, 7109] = 0.5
